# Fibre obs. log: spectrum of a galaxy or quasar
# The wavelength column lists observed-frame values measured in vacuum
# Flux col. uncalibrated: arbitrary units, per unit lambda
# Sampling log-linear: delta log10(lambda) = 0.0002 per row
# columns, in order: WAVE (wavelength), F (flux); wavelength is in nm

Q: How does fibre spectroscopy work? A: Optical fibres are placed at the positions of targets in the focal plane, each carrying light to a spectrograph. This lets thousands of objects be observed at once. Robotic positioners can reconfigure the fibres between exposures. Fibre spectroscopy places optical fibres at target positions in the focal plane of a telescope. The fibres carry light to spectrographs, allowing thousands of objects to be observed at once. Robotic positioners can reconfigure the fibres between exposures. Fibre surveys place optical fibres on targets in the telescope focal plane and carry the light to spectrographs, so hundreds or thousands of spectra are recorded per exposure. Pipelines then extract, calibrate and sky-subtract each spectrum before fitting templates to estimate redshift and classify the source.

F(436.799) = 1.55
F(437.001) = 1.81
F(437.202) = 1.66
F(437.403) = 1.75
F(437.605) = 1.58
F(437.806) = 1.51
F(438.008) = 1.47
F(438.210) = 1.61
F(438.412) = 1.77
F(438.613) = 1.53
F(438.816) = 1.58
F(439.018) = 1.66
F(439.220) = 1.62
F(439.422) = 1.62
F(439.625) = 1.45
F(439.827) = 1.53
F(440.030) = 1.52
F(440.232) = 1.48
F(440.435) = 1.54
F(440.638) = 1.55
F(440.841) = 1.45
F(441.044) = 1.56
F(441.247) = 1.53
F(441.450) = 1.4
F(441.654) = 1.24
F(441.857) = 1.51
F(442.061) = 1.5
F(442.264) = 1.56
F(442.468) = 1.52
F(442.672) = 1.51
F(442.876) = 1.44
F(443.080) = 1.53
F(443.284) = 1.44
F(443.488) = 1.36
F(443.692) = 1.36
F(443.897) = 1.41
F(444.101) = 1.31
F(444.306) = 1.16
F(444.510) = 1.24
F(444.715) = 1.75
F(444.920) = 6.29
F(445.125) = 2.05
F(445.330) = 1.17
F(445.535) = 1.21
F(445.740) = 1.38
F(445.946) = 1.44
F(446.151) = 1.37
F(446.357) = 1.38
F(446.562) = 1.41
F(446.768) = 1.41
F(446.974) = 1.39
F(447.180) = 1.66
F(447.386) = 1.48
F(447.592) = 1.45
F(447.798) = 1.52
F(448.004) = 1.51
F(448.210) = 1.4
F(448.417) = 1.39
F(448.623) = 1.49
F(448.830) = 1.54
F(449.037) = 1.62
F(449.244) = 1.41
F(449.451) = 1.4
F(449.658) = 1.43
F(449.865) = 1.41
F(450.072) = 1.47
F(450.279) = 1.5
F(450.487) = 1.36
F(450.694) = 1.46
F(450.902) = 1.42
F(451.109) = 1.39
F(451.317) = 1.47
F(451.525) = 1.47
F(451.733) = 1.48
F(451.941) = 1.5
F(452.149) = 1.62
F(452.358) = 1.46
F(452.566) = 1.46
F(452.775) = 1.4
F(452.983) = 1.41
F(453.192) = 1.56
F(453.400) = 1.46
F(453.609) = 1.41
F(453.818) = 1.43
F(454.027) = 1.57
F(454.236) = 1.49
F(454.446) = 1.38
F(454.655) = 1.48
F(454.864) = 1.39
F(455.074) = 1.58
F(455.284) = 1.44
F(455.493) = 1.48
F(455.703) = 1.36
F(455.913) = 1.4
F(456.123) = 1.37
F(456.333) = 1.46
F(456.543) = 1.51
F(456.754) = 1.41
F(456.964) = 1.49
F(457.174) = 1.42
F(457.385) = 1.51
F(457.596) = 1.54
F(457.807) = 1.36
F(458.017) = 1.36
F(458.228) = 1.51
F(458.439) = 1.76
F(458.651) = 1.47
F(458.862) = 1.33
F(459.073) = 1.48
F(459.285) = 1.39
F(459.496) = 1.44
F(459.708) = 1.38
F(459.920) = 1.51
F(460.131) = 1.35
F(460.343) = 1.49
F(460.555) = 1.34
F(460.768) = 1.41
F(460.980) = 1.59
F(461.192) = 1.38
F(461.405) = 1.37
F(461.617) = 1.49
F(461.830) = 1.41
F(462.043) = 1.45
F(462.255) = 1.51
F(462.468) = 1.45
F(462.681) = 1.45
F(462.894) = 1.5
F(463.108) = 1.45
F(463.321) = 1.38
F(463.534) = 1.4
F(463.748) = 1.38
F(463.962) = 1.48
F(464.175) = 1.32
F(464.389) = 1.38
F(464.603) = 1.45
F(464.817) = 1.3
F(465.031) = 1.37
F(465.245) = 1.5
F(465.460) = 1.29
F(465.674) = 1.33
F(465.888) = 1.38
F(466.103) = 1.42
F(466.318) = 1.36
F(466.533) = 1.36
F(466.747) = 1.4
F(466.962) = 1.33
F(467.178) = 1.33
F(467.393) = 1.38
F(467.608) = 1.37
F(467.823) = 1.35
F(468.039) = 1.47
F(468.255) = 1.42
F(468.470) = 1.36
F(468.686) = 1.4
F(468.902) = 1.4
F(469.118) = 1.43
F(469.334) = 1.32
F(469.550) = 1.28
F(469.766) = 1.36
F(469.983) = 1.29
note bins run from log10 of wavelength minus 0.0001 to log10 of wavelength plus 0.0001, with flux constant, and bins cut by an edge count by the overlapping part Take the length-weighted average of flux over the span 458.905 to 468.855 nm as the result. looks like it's 1.41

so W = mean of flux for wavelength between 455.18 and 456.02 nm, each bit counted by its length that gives 1.42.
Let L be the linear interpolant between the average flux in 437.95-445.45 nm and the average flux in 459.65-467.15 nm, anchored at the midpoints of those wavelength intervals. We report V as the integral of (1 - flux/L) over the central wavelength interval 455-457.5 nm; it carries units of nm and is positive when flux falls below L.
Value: 0.05 nm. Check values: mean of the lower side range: 1.63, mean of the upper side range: 1.41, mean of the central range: 1.45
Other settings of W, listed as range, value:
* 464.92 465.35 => 1.43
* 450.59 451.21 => 1.43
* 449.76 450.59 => 1.44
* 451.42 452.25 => 1.52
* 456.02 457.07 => 1.45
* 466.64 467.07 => 1.36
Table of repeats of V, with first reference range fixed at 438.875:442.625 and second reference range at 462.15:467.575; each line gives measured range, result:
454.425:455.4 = -0.01 nm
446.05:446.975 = 0.06 nm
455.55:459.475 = -0.06 nm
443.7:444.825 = 0.07 nm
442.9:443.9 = 0.05 nm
